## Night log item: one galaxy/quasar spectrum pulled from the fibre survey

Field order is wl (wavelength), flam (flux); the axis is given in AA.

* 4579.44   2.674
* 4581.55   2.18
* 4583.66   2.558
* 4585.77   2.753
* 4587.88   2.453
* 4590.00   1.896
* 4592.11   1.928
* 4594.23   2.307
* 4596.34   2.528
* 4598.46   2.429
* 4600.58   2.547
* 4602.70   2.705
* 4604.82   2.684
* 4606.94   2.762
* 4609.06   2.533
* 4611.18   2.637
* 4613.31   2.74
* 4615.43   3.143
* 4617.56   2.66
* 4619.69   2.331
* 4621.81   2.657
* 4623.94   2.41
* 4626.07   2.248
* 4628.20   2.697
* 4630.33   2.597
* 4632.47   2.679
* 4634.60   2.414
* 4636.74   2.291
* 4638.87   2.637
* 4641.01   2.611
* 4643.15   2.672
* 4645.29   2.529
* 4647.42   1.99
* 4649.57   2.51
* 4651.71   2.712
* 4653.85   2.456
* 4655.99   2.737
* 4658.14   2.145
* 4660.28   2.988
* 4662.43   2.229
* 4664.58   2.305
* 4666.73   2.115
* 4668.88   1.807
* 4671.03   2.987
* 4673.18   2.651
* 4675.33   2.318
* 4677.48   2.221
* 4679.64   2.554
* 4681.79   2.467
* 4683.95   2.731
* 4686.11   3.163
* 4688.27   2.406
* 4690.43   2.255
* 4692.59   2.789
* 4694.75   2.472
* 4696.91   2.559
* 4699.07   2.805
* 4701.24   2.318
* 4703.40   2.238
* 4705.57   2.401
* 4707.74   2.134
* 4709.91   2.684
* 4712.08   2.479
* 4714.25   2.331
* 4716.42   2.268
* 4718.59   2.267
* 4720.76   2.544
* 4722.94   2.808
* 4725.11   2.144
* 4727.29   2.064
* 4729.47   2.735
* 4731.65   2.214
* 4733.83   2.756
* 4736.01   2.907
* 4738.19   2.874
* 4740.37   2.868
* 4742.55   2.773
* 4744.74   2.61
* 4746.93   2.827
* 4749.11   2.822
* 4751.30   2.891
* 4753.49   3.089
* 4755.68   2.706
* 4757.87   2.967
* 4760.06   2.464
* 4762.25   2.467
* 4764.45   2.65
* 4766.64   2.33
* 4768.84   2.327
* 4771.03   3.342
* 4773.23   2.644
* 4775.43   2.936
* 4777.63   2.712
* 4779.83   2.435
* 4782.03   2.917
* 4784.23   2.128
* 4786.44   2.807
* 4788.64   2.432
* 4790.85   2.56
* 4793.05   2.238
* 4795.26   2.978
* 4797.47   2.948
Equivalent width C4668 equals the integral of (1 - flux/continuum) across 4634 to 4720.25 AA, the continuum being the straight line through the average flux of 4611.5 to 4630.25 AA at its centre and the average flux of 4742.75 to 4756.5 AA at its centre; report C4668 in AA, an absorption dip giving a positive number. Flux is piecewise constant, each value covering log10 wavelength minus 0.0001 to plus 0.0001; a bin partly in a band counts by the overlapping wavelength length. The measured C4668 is 7.5 AA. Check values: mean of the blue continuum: 2.61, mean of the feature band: 2.47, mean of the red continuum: 2.82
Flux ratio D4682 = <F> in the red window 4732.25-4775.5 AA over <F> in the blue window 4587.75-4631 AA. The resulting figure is 1.1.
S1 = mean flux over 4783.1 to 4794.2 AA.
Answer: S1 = 2.44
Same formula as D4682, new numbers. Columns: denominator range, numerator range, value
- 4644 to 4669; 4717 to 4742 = 1.07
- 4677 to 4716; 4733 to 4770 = 1.09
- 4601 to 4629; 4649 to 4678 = 0.93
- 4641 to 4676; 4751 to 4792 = 1.09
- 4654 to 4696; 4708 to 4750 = 1.03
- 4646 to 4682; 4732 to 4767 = 1.13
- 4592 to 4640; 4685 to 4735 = 0.97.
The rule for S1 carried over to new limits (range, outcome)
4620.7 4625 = 2.54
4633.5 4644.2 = 2.53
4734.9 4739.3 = 2.89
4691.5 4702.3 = 2.59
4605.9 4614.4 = 2.67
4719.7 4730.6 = 2.46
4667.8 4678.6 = 2.4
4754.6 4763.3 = 2.65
